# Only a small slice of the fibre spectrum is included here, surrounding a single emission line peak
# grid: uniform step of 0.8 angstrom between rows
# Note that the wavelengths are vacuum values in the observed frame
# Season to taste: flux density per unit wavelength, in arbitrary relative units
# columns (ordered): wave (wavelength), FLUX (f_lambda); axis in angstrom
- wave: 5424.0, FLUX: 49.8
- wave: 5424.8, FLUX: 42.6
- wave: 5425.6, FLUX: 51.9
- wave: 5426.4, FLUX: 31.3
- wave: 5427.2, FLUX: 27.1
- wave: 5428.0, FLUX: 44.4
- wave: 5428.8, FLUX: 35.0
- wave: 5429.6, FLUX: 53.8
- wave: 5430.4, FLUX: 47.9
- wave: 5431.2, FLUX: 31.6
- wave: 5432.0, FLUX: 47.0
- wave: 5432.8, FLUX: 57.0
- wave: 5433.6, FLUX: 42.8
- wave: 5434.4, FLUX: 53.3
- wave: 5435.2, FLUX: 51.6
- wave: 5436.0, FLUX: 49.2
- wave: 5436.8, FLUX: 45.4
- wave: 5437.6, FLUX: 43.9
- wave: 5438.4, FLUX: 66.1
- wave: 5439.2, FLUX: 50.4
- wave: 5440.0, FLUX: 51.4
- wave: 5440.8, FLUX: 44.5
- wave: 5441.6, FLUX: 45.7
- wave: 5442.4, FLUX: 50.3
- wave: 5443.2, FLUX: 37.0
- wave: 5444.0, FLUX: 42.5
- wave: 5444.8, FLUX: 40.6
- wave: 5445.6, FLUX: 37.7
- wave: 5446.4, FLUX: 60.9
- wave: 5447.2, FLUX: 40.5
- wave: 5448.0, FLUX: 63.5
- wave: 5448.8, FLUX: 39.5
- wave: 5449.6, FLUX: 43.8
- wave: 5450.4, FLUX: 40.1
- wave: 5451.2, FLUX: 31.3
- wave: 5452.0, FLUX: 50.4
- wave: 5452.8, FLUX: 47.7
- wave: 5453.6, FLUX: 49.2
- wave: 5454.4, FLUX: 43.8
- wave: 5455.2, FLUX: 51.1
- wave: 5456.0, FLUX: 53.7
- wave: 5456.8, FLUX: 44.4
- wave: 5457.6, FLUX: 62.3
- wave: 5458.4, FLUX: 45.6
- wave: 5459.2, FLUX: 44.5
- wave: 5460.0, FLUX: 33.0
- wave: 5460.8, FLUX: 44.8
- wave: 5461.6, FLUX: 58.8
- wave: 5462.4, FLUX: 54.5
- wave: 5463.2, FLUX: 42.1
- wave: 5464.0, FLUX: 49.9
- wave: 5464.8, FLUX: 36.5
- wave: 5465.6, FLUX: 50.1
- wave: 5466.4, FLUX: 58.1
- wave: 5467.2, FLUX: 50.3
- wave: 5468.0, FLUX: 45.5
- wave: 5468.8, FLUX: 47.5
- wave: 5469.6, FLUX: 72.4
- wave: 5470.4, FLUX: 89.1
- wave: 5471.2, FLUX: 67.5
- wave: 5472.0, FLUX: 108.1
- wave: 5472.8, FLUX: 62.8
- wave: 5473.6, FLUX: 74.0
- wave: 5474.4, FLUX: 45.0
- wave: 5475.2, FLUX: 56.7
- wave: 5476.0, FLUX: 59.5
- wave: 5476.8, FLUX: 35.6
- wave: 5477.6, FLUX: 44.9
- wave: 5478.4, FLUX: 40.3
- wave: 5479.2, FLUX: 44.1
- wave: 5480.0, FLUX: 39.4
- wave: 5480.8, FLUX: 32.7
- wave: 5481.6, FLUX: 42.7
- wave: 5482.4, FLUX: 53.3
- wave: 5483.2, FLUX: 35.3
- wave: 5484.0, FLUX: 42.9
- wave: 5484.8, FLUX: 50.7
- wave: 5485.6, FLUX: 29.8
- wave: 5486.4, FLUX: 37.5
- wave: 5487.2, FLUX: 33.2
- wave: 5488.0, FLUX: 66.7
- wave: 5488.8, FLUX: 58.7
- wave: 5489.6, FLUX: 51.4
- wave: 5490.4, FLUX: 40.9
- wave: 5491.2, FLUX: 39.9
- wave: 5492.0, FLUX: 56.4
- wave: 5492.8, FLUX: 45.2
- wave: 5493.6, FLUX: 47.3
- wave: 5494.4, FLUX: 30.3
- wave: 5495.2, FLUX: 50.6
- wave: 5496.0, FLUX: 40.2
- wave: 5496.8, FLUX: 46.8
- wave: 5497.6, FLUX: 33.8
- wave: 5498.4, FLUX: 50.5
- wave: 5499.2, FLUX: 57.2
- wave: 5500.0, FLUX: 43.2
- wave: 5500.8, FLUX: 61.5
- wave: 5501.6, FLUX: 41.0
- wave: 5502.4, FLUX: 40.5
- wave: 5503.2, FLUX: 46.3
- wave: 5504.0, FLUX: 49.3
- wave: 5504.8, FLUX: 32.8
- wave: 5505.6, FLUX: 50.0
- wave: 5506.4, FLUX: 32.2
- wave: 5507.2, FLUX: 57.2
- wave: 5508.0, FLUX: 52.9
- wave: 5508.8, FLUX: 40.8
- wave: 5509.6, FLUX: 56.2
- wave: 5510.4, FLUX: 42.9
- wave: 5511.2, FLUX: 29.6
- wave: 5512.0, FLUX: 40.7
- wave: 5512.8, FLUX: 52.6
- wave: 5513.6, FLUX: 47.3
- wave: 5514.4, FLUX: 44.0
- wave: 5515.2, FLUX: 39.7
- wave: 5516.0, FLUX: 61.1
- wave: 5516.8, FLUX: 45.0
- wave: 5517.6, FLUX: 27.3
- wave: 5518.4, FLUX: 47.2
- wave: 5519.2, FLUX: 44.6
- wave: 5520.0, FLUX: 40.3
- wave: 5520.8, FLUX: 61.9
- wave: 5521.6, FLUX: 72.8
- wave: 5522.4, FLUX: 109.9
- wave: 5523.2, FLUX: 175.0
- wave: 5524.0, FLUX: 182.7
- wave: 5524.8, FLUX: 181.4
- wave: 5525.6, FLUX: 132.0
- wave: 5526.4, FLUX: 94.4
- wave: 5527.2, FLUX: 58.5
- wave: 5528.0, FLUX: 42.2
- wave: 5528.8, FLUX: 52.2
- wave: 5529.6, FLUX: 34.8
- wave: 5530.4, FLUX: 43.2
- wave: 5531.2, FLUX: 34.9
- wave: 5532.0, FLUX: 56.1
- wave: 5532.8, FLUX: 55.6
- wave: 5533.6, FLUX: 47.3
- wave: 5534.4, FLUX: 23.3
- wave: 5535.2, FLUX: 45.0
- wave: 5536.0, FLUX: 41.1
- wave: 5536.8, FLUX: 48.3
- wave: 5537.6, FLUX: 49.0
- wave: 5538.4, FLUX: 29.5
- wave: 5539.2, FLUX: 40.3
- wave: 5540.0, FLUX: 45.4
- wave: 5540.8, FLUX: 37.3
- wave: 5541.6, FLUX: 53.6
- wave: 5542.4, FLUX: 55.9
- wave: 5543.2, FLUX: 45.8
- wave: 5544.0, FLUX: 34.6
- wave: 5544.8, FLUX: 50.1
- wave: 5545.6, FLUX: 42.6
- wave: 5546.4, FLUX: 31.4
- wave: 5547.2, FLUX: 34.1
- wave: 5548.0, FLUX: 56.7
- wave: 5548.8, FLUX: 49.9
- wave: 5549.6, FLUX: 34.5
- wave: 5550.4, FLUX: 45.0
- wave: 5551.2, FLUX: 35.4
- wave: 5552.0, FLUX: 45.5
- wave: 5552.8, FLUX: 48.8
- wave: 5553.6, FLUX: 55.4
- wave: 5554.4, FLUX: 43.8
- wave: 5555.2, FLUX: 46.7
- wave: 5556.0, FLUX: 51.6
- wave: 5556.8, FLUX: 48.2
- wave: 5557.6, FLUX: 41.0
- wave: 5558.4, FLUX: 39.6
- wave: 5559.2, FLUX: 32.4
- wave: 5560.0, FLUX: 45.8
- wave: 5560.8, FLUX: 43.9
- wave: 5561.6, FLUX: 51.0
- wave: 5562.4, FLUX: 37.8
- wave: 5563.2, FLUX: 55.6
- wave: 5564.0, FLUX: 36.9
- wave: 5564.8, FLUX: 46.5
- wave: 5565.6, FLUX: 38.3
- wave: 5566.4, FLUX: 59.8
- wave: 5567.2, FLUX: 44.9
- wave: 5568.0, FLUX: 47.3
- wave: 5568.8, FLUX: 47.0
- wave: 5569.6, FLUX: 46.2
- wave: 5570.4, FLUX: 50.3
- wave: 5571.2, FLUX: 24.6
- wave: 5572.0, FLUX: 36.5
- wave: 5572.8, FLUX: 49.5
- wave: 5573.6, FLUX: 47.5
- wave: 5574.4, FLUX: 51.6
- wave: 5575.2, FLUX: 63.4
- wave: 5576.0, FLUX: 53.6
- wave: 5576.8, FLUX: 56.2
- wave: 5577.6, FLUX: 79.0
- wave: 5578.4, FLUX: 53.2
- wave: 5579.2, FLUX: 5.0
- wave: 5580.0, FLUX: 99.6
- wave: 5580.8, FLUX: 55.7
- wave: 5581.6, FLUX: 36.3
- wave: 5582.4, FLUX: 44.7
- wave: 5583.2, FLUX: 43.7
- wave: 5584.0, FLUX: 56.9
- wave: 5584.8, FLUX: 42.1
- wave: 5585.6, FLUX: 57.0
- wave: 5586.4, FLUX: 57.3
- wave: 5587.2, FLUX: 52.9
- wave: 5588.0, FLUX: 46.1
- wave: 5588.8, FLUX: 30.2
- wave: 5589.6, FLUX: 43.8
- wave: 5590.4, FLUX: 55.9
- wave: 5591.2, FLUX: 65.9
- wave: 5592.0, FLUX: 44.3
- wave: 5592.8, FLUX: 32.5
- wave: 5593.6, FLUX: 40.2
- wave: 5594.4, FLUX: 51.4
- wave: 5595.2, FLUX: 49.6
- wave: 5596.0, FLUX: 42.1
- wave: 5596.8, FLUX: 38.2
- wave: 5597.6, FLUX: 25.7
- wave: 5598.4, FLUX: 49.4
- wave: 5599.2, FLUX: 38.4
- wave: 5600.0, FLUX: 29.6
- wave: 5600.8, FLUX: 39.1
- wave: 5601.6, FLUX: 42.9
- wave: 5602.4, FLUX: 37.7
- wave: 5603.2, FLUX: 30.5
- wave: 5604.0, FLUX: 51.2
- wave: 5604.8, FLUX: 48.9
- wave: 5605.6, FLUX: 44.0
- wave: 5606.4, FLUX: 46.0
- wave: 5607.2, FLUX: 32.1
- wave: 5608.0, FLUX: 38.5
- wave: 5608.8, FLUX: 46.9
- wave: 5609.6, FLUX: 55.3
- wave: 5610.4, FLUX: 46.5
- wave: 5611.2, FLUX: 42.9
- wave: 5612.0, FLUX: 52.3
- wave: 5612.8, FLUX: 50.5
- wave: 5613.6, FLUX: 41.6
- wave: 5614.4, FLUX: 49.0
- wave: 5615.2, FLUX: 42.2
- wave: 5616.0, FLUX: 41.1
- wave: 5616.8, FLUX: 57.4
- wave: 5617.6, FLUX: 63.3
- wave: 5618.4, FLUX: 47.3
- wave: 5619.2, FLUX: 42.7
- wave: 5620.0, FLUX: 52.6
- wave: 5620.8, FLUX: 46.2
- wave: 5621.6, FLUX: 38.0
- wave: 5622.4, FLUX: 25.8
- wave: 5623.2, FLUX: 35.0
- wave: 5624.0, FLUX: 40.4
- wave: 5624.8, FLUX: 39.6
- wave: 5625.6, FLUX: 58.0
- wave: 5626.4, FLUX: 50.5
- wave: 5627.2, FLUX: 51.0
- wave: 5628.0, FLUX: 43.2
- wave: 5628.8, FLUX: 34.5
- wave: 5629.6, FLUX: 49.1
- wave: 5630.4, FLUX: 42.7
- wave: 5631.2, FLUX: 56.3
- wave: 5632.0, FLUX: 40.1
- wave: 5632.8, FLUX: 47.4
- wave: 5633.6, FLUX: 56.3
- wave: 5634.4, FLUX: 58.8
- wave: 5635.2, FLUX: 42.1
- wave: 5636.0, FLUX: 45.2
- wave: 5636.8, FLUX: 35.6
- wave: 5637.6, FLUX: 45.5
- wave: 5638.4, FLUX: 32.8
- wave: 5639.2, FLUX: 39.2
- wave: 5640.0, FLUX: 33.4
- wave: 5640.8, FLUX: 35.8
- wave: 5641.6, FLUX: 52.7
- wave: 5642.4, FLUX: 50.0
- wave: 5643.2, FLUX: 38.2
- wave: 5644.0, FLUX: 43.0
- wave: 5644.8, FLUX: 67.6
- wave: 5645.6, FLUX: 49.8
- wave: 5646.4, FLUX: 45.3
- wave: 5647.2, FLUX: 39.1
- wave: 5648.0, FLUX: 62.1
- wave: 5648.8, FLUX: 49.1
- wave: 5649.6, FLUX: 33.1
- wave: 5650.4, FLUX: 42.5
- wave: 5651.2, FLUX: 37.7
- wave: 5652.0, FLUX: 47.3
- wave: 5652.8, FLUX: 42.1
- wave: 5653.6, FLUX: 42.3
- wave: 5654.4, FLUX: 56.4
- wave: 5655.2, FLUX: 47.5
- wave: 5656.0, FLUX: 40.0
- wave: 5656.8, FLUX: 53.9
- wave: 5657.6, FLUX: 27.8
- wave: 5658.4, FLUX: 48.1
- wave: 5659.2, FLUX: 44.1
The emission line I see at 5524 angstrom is [O III]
